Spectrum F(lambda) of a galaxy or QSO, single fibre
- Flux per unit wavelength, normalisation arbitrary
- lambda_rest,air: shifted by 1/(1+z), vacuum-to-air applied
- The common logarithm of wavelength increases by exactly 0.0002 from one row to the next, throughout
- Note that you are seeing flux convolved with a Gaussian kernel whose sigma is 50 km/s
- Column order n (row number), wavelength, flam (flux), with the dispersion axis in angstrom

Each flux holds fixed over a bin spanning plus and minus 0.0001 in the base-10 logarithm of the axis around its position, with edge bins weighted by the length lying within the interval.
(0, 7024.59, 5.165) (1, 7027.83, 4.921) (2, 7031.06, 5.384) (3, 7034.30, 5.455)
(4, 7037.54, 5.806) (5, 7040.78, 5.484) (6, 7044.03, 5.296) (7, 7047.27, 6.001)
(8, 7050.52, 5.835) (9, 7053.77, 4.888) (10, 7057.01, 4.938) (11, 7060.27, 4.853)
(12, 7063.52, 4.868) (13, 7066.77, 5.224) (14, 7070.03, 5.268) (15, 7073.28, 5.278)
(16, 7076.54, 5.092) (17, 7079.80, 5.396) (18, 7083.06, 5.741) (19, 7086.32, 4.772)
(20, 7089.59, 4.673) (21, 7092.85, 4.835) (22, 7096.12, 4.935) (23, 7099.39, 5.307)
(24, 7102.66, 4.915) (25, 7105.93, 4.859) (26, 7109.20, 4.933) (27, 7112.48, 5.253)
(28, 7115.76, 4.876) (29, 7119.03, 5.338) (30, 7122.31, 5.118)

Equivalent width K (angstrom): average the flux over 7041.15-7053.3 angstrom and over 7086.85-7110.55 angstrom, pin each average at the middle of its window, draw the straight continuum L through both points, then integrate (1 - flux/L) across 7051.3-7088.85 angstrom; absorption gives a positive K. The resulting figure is 1.2 angstrom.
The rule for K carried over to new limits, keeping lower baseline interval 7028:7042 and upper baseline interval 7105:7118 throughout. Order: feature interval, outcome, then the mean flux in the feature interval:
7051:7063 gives 0.8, 4.98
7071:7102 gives 0.3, 5.11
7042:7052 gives -0.6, 5.7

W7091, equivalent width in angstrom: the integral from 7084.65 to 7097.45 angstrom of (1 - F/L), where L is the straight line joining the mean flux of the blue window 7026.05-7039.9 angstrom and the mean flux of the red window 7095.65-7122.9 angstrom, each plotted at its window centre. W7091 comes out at 0.8 angstrom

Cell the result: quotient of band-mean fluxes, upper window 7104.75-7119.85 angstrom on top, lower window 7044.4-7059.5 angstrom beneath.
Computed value 0.9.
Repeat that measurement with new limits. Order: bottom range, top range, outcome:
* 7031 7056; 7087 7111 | 0.89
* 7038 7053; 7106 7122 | 0.90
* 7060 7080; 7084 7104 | 0.96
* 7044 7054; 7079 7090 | 0.92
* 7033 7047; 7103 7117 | 0.90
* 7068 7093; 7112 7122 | 1.00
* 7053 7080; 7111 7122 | 1.01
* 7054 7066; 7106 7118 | 1.02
